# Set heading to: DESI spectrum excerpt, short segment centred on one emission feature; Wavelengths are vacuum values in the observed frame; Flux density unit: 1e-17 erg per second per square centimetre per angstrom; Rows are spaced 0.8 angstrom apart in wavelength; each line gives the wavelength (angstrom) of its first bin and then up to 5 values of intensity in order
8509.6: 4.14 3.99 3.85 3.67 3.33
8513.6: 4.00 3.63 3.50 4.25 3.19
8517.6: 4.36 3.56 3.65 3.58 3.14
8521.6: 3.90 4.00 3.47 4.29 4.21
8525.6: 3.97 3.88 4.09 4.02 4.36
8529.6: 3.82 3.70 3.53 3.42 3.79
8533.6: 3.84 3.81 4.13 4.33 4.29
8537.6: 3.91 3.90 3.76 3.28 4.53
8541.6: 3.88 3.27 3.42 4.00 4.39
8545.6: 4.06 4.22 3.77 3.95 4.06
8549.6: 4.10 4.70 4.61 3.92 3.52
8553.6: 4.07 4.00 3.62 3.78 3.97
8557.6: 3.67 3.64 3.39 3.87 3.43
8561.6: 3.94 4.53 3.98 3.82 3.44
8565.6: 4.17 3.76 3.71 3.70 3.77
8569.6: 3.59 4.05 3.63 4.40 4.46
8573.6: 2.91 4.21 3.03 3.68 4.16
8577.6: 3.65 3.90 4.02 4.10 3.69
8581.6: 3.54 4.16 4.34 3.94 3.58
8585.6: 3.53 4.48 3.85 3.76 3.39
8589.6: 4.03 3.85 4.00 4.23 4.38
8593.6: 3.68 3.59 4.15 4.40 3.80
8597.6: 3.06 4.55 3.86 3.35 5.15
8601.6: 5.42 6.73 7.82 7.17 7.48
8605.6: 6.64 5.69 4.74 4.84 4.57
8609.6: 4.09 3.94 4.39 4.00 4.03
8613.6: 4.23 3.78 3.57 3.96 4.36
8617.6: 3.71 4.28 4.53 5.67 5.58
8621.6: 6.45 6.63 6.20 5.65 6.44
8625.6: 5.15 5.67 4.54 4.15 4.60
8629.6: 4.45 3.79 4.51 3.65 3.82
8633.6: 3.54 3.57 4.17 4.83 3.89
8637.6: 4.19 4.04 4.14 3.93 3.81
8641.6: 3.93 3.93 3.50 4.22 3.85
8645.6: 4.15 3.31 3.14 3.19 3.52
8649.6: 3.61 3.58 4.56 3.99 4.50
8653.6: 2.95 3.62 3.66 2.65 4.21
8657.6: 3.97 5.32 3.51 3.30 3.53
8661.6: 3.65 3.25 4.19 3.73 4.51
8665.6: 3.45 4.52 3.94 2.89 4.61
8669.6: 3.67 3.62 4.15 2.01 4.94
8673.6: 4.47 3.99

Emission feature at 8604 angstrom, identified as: [S II]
